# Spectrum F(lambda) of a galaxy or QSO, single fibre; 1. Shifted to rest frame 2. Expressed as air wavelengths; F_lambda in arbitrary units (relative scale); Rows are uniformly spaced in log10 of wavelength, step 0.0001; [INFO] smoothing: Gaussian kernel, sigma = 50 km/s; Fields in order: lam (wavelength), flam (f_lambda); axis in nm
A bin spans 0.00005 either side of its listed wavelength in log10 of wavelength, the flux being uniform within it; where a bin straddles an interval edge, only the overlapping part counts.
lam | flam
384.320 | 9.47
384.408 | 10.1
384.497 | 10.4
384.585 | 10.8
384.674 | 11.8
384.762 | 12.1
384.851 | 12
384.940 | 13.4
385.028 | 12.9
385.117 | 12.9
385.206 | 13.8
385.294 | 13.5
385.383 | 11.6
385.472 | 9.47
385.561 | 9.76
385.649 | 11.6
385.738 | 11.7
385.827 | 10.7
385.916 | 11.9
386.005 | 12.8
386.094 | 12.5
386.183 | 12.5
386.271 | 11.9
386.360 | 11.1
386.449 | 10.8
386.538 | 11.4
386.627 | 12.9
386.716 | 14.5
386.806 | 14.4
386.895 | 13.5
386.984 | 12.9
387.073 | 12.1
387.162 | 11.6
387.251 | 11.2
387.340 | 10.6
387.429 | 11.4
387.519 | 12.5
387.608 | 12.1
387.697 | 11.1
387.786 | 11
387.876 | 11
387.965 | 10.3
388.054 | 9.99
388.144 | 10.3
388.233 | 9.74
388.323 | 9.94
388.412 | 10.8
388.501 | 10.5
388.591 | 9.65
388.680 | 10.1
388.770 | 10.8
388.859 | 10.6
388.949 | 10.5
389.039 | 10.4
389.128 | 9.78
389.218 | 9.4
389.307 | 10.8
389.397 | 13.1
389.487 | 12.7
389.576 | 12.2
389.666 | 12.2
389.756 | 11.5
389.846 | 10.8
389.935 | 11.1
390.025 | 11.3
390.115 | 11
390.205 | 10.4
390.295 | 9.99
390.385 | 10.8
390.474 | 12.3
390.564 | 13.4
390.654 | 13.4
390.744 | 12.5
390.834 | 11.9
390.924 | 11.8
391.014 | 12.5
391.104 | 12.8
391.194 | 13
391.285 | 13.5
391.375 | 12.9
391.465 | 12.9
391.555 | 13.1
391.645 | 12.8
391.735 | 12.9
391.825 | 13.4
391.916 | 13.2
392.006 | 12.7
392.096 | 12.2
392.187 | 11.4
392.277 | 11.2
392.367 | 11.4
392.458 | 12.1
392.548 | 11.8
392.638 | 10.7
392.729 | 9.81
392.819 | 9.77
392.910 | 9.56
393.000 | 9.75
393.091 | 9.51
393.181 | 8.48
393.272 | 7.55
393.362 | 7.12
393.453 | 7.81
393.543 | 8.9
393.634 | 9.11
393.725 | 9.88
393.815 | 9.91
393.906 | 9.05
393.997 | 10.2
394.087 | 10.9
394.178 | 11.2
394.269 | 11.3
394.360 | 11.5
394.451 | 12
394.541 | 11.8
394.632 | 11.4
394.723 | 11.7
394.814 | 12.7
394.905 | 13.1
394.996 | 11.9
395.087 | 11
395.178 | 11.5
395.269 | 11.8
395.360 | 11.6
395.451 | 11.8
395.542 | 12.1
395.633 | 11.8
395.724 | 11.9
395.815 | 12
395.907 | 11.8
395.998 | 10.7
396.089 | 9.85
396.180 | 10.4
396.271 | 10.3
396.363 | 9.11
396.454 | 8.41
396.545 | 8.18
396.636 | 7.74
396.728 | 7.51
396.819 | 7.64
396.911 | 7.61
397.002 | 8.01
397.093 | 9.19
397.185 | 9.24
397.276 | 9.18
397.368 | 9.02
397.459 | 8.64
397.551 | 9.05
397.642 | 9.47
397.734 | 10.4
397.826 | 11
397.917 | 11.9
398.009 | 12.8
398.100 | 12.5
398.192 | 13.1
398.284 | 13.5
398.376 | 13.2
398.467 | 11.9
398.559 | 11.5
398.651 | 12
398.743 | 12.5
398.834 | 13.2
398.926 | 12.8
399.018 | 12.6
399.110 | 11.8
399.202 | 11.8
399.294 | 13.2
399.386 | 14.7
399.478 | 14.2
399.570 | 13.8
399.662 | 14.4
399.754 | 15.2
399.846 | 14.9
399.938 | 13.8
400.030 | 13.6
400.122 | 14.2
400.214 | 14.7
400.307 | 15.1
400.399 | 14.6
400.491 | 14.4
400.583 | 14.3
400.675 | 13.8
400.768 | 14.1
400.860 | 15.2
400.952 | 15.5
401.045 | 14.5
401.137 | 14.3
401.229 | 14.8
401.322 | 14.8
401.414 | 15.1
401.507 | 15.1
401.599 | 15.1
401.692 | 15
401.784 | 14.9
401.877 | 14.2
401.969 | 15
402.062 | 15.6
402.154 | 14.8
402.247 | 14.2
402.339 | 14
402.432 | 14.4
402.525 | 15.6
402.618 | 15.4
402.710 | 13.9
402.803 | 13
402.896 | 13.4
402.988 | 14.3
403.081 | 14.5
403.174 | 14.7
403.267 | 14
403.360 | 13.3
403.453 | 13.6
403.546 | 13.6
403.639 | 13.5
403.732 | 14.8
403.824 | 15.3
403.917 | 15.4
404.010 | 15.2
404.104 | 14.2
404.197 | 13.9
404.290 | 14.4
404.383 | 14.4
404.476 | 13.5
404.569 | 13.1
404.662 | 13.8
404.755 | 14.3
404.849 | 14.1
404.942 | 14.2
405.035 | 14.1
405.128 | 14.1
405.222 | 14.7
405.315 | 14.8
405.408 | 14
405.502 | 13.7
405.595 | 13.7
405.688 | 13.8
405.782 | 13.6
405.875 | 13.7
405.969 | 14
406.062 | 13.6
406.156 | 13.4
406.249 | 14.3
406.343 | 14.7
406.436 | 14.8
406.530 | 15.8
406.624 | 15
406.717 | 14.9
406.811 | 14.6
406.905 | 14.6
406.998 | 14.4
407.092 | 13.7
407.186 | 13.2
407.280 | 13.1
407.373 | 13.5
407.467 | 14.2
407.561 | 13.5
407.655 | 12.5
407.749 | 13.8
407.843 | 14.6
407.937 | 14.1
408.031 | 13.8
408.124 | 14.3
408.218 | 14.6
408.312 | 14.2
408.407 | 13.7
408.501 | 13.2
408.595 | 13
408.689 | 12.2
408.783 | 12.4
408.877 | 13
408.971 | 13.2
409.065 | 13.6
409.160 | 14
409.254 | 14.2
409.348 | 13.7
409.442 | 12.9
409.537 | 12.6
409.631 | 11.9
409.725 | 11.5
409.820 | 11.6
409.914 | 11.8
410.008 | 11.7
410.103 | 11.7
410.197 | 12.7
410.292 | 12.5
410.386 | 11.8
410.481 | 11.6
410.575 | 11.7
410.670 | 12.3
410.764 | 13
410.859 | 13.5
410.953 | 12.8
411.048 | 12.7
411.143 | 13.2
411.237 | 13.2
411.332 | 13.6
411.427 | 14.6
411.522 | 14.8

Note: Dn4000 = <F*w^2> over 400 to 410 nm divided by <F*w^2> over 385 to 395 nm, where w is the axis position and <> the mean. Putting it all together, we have 1.33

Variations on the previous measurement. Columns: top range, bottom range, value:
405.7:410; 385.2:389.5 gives 1.33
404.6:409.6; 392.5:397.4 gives 1.45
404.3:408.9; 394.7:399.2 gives 1.34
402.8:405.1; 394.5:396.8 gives 1.36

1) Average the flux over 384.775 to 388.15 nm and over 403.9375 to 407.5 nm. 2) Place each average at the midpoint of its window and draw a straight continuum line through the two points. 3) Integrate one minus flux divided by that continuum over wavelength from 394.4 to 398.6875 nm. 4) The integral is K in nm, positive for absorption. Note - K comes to 0.76 nm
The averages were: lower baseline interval 11.9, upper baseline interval 14.1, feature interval 10.7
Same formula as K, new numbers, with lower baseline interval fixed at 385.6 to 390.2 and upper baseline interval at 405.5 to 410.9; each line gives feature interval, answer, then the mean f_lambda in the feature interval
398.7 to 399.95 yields -0.10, 13.5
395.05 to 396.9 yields 0.28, 10.3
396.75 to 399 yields 0.29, 10.8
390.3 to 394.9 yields 0.22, 11.3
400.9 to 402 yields -0.18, 14.9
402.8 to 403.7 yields -0.07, 13.8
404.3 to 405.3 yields -0.08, 14.1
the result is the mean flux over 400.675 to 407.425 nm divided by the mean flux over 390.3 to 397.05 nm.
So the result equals 1.3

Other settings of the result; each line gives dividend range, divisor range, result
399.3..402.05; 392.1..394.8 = 1.42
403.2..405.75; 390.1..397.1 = 1.29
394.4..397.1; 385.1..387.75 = 0.88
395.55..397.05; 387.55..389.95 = 0.89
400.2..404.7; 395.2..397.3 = 1.46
